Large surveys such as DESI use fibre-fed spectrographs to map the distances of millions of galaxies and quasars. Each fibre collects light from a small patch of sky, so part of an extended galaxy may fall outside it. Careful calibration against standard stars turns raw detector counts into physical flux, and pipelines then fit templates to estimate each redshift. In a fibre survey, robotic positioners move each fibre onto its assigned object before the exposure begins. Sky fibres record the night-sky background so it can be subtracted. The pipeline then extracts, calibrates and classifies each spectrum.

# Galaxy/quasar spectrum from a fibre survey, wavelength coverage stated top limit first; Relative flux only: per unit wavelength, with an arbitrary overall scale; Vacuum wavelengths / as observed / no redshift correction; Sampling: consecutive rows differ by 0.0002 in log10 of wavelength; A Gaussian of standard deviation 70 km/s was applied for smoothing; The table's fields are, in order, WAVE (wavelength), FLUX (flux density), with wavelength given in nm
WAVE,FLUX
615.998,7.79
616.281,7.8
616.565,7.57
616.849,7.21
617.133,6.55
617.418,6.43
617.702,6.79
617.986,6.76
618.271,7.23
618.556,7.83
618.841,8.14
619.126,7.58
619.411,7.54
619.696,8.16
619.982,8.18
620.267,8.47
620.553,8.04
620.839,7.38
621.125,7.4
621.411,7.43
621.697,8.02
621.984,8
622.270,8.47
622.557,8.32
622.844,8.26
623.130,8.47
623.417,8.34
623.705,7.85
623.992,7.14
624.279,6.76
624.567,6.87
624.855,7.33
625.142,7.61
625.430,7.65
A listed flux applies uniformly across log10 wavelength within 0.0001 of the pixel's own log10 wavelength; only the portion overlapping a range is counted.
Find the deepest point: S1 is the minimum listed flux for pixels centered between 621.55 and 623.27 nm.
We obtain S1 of 8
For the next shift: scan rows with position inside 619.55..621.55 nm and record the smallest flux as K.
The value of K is 7.38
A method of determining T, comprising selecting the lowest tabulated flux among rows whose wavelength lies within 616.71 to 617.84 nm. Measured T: 6.43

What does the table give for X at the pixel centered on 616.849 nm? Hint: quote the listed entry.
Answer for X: 7.21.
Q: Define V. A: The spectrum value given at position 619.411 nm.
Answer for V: 7.54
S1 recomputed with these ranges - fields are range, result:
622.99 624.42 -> 6.76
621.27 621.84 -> 7.43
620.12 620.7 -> 8.04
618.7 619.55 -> 7.54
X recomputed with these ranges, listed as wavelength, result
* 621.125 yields 7.4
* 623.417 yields 8.34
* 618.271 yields 7.23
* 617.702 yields 6.79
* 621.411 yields 7.43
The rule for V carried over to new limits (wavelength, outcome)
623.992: 7.14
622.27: 8.47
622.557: 8.32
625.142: 7.61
